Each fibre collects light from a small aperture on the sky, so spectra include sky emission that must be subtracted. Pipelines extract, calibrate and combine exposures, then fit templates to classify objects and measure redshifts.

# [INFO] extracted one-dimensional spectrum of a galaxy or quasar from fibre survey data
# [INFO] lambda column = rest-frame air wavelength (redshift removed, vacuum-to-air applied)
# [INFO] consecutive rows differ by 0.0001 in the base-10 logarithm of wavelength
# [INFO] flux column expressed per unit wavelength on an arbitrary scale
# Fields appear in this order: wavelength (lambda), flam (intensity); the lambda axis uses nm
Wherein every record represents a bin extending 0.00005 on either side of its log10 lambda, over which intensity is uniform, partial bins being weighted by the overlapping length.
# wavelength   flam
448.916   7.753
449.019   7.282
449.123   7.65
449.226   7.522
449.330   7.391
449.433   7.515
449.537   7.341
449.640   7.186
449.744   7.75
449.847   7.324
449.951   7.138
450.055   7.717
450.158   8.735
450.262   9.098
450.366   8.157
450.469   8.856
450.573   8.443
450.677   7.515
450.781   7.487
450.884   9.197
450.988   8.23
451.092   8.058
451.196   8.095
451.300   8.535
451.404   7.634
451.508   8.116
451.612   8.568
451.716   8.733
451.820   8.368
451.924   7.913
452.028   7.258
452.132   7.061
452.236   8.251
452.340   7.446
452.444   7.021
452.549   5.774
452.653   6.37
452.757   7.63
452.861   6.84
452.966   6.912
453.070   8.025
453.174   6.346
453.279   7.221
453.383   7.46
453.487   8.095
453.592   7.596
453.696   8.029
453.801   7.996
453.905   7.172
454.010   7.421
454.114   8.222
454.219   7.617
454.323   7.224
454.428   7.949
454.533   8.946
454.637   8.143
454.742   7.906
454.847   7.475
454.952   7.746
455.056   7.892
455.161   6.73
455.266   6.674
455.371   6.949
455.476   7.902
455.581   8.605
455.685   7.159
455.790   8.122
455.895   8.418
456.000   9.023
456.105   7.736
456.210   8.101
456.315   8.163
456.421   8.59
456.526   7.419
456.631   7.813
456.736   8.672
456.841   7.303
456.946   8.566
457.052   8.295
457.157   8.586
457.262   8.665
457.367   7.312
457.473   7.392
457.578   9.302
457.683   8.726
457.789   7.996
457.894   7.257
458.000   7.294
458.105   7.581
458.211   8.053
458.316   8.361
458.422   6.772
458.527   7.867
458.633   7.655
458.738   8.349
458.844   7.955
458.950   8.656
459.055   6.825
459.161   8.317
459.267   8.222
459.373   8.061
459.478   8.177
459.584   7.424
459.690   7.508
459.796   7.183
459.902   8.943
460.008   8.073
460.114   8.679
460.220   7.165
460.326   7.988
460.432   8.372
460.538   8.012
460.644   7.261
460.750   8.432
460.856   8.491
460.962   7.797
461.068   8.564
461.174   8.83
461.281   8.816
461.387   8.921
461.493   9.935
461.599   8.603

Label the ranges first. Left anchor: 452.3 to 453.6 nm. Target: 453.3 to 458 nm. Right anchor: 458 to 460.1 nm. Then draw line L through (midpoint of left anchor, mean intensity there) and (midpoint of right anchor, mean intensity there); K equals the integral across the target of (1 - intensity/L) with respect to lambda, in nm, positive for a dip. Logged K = -0.28 nm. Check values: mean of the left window 7.11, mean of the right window 7.89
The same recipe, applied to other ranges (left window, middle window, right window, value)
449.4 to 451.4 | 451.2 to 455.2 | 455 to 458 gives 0.18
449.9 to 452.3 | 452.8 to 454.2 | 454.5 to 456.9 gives 0.09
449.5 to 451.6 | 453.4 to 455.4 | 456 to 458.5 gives 0.09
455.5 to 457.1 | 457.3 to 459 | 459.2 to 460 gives 0.02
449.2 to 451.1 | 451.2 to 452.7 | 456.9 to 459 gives 0.05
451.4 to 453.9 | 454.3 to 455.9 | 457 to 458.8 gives 0.00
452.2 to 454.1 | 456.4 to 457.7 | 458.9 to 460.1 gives -0.08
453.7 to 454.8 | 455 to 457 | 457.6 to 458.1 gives 0.00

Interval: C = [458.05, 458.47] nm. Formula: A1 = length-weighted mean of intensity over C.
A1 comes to 7.7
